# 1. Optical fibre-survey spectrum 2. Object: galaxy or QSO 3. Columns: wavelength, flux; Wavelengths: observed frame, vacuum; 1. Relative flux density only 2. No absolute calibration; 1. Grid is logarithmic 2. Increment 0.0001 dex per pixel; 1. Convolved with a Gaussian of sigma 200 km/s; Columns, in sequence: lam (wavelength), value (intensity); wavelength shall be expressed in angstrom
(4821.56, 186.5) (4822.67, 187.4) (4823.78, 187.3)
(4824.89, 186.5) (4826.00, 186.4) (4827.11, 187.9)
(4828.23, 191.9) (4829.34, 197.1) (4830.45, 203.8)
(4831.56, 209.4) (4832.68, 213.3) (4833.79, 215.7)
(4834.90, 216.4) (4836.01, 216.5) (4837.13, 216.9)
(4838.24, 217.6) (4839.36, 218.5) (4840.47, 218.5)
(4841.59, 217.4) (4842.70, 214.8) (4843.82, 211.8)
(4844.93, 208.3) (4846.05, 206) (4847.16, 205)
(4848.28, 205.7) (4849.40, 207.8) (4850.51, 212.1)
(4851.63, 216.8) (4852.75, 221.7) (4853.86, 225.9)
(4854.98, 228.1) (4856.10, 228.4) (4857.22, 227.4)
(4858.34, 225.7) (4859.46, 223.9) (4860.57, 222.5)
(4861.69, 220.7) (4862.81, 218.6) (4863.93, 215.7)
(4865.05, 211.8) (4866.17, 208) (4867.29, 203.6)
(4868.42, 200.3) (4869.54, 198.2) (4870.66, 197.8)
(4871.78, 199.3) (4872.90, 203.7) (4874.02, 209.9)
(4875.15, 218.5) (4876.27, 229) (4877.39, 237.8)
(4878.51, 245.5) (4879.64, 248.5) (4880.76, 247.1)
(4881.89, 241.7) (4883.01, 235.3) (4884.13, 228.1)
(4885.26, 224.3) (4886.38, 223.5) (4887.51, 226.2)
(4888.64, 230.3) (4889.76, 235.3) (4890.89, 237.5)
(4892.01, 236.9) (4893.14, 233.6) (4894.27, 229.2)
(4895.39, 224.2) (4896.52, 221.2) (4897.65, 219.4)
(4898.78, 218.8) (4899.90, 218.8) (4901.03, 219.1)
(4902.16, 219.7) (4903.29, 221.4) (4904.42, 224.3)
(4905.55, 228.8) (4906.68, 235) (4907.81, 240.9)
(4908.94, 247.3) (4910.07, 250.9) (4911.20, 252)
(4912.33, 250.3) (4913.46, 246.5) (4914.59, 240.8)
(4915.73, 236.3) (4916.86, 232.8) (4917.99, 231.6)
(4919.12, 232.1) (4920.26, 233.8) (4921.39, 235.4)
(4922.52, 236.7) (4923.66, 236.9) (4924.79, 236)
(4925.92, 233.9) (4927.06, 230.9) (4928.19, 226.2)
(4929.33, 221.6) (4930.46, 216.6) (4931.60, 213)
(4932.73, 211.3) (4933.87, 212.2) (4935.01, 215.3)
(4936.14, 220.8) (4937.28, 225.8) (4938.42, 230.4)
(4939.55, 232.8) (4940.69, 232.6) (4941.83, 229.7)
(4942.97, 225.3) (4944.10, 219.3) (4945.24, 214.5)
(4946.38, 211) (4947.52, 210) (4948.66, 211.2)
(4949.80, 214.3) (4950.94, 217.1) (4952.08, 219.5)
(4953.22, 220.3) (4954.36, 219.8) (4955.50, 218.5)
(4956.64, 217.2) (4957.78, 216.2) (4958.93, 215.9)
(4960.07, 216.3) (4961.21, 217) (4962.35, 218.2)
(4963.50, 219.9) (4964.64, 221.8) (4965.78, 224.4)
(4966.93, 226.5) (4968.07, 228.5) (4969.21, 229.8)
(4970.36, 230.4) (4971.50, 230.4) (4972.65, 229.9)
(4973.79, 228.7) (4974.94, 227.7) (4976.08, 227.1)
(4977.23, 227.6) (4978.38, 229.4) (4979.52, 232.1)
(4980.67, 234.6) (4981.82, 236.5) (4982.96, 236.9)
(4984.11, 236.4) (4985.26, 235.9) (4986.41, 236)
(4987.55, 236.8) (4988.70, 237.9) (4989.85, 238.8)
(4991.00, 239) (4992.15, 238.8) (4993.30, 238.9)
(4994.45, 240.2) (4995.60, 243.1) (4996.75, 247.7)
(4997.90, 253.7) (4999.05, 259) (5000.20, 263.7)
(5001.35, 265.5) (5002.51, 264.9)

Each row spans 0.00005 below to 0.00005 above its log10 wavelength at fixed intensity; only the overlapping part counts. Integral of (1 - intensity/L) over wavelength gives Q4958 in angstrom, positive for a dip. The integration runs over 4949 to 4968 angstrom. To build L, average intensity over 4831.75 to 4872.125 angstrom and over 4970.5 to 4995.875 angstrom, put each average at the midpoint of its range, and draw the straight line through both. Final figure 1.0 angstrom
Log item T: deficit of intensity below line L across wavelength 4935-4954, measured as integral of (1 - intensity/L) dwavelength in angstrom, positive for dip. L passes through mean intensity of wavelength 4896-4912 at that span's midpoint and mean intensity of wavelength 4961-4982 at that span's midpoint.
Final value 0.6 angstrom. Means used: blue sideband 230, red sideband 227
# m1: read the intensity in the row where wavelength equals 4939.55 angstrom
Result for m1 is 232.8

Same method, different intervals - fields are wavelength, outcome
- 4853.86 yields 225.9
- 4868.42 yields 200.3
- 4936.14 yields 220.8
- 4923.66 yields 236.9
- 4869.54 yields 198.2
